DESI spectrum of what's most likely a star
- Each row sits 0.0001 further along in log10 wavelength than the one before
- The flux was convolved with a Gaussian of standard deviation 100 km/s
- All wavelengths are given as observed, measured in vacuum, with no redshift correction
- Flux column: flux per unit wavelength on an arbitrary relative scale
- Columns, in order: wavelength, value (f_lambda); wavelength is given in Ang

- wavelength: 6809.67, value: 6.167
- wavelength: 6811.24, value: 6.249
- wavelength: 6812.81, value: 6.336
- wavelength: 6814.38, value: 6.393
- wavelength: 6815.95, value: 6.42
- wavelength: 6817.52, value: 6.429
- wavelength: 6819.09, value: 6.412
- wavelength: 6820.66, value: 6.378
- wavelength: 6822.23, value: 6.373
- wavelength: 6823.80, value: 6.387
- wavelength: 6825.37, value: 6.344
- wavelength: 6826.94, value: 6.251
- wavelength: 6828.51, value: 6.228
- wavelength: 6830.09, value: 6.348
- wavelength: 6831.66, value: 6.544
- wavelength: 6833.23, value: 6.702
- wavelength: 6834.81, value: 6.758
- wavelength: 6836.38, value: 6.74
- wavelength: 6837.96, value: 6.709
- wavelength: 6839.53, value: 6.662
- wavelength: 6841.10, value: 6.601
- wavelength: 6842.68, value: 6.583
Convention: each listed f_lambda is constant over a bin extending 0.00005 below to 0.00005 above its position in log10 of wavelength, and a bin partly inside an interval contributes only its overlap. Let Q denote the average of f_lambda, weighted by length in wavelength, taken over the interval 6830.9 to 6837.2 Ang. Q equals 6.68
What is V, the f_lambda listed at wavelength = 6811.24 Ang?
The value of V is 6.249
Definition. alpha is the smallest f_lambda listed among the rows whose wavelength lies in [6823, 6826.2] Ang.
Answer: 6.344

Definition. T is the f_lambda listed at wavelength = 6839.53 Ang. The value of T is 6.662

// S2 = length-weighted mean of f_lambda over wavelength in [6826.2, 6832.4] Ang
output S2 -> 6.34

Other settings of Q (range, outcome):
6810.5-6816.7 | 6.35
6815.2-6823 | 6.4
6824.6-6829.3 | 6.27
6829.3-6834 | 6.53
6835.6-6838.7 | 6.71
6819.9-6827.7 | 6.35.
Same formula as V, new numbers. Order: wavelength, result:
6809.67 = 6.167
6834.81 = 6.758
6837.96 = 6.709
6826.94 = 6.251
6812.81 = 6.336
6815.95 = 6.42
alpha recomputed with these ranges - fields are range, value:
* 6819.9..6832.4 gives 6.228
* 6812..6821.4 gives 6.336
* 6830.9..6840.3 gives 6.544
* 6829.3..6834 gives 6.348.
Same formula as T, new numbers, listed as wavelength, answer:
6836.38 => 6.74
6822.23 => 6.373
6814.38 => 6.393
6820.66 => 6.378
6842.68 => 6.583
